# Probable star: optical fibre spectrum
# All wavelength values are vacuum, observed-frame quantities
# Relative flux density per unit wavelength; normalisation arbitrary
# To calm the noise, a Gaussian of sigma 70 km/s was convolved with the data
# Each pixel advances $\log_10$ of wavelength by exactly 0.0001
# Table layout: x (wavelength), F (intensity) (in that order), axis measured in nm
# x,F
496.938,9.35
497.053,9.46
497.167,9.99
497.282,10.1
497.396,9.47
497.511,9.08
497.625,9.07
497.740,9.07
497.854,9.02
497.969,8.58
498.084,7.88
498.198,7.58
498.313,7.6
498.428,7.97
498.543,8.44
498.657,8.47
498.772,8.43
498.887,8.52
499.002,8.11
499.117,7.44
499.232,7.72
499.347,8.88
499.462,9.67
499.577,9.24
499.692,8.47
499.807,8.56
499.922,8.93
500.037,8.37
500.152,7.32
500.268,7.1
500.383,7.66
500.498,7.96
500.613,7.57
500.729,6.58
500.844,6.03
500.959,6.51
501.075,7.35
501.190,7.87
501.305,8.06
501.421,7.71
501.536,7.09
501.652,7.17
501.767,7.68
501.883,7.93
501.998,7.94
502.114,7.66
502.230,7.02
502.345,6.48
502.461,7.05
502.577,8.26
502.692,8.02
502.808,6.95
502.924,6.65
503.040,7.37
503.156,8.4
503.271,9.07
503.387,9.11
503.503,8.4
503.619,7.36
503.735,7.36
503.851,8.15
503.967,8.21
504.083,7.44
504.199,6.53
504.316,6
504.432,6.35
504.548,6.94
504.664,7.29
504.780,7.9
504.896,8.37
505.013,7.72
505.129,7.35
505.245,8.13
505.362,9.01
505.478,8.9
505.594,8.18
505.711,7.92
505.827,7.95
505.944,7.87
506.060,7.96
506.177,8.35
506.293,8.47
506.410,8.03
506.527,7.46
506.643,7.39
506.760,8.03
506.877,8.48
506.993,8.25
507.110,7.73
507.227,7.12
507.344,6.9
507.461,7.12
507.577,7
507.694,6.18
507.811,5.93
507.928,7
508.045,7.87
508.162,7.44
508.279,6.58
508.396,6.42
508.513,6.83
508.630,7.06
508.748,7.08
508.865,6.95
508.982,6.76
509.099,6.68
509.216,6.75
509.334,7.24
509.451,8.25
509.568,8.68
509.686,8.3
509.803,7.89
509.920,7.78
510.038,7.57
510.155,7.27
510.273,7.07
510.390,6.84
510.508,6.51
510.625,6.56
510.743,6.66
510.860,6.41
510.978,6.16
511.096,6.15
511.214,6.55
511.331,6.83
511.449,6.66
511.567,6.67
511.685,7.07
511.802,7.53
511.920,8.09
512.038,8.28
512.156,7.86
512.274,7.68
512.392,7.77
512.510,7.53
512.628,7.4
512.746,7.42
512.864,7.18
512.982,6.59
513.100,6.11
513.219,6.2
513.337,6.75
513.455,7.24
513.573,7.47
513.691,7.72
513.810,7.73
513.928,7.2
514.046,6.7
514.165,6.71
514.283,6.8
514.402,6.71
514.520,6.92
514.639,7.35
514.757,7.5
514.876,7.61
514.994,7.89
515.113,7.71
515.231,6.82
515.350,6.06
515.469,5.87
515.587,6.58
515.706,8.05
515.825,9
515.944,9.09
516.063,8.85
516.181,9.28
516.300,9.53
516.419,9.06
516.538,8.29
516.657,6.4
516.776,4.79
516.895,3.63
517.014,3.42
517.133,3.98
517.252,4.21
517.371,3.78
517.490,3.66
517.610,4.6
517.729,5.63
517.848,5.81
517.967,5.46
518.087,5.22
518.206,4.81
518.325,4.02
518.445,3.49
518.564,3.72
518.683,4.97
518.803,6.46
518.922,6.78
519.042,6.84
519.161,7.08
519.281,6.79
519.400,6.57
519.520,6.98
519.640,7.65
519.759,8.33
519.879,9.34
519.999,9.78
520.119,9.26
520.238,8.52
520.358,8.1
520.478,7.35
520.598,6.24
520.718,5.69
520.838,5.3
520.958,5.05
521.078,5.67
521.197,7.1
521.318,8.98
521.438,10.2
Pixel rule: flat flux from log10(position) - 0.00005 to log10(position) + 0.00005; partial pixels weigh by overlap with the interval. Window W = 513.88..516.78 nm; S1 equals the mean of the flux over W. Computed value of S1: 7.52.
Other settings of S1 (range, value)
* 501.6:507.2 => 7.75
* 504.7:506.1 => 8.1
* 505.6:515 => 7.26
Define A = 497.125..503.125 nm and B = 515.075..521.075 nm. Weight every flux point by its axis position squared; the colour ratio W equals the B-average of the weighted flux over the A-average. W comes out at 0.9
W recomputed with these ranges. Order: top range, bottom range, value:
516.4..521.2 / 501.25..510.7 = 0.85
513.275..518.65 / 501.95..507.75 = 0.87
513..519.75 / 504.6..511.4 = 0.90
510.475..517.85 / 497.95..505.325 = 0.93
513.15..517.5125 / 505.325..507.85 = 0.92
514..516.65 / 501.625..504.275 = 1.05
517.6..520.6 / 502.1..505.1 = 0.93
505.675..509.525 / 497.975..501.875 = 0.96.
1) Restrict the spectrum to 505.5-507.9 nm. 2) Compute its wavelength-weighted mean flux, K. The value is 7.63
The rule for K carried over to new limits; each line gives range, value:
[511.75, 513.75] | 7.34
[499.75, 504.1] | 7.64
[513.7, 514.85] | 7.11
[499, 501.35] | 7.87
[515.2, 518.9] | 5.95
